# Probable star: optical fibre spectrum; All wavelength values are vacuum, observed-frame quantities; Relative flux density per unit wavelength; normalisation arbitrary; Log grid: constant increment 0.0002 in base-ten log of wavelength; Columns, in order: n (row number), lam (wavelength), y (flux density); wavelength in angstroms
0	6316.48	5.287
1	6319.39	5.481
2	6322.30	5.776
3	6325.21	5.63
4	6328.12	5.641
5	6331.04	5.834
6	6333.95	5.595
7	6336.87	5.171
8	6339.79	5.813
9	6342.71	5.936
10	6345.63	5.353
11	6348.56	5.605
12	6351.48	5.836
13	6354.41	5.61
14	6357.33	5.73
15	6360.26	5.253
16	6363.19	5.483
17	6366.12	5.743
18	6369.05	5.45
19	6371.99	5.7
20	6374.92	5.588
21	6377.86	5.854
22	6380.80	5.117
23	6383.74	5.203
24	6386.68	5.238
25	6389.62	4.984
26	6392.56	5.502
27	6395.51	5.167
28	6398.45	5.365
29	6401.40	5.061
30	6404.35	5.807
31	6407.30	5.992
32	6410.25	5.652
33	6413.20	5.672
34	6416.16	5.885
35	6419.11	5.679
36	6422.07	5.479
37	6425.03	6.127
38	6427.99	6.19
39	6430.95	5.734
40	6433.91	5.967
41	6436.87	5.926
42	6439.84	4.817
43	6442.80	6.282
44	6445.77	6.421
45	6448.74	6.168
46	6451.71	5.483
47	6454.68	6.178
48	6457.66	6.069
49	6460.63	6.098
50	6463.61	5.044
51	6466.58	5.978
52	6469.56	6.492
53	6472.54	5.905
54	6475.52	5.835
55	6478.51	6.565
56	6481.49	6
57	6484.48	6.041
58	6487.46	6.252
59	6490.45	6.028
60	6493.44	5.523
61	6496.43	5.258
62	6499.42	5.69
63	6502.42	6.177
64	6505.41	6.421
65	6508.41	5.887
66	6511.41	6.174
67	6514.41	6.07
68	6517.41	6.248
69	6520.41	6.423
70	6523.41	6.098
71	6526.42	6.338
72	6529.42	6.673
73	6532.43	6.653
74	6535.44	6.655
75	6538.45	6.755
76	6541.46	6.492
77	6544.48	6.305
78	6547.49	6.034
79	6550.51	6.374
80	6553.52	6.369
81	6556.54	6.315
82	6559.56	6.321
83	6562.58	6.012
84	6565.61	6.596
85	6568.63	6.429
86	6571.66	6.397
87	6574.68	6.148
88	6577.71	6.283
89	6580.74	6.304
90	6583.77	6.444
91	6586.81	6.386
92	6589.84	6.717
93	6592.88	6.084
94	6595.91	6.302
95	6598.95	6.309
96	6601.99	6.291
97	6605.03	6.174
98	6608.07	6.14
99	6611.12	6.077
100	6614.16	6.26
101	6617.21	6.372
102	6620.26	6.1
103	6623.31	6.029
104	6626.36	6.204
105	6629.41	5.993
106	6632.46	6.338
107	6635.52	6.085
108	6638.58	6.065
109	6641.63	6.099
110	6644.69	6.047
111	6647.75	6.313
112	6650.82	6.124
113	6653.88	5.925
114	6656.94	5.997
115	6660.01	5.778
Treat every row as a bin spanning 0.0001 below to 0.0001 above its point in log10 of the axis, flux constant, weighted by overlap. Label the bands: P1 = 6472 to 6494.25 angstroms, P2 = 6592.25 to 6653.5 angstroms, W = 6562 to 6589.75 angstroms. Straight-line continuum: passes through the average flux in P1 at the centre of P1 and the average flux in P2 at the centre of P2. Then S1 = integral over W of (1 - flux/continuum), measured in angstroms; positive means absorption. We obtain -1.1 angstroms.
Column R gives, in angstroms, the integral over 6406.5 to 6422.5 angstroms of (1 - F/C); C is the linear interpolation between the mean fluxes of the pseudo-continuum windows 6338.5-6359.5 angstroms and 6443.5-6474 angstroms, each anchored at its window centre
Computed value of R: 0.4 angstroms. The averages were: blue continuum 5.68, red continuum 5.99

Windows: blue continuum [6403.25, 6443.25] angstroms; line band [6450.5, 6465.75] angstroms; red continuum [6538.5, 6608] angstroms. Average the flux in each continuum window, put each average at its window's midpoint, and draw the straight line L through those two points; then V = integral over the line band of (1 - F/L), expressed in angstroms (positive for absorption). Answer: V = 0.32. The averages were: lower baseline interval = 5.79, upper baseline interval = 6.33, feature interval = 5.79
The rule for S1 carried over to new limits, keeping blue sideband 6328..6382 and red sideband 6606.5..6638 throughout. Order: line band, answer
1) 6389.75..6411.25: 0.8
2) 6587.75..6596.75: -0.4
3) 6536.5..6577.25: -2.3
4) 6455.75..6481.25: -0.7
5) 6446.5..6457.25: -0.4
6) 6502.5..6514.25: -0.5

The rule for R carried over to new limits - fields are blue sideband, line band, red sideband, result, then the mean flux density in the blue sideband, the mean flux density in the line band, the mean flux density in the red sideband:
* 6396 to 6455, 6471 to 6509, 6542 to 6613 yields 0.2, 5.78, 5.97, 6.3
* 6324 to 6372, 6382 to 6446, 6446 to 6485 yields 2.2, 5.61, 5.63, 6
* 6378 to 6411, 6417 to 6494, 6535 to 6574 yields -2.4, 5.39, 5.94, 6.38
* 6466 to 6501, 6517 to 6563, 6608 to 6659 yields -2.8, 5.96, 6.39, 6.12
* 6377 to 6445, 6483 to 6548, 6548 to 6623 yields -1.9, 5.6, 6.19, 6.29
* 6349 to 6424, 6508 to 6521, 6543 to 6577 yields -0.1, 5.53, 6.16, 6.3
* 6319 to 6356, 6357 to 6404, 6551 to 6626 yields 2.8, 5.64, 5.4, 6.29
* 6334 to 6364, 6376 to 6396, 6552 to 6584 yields 1.4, 5.58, 5.31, 6.33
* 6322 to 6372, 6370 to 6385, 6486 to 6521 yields 0.5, 5.61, 5.49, 6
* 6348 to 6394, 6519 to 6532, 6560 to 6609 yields -0.7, 5.49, 6.41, 6.32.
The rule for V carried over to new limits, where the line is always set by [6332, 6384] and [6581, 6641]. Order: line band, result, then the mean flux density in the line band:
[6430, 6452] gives -0.3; 5.87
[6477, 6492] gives -0.7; 6.17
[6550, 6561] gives -0.5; 6.35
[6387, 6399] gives 0.9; 5.25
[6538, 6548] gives -0.6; 6.39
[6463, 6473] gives -0.1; 5.92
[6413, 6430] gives -0.3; 5.85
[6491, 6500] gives 0.6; 5.53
